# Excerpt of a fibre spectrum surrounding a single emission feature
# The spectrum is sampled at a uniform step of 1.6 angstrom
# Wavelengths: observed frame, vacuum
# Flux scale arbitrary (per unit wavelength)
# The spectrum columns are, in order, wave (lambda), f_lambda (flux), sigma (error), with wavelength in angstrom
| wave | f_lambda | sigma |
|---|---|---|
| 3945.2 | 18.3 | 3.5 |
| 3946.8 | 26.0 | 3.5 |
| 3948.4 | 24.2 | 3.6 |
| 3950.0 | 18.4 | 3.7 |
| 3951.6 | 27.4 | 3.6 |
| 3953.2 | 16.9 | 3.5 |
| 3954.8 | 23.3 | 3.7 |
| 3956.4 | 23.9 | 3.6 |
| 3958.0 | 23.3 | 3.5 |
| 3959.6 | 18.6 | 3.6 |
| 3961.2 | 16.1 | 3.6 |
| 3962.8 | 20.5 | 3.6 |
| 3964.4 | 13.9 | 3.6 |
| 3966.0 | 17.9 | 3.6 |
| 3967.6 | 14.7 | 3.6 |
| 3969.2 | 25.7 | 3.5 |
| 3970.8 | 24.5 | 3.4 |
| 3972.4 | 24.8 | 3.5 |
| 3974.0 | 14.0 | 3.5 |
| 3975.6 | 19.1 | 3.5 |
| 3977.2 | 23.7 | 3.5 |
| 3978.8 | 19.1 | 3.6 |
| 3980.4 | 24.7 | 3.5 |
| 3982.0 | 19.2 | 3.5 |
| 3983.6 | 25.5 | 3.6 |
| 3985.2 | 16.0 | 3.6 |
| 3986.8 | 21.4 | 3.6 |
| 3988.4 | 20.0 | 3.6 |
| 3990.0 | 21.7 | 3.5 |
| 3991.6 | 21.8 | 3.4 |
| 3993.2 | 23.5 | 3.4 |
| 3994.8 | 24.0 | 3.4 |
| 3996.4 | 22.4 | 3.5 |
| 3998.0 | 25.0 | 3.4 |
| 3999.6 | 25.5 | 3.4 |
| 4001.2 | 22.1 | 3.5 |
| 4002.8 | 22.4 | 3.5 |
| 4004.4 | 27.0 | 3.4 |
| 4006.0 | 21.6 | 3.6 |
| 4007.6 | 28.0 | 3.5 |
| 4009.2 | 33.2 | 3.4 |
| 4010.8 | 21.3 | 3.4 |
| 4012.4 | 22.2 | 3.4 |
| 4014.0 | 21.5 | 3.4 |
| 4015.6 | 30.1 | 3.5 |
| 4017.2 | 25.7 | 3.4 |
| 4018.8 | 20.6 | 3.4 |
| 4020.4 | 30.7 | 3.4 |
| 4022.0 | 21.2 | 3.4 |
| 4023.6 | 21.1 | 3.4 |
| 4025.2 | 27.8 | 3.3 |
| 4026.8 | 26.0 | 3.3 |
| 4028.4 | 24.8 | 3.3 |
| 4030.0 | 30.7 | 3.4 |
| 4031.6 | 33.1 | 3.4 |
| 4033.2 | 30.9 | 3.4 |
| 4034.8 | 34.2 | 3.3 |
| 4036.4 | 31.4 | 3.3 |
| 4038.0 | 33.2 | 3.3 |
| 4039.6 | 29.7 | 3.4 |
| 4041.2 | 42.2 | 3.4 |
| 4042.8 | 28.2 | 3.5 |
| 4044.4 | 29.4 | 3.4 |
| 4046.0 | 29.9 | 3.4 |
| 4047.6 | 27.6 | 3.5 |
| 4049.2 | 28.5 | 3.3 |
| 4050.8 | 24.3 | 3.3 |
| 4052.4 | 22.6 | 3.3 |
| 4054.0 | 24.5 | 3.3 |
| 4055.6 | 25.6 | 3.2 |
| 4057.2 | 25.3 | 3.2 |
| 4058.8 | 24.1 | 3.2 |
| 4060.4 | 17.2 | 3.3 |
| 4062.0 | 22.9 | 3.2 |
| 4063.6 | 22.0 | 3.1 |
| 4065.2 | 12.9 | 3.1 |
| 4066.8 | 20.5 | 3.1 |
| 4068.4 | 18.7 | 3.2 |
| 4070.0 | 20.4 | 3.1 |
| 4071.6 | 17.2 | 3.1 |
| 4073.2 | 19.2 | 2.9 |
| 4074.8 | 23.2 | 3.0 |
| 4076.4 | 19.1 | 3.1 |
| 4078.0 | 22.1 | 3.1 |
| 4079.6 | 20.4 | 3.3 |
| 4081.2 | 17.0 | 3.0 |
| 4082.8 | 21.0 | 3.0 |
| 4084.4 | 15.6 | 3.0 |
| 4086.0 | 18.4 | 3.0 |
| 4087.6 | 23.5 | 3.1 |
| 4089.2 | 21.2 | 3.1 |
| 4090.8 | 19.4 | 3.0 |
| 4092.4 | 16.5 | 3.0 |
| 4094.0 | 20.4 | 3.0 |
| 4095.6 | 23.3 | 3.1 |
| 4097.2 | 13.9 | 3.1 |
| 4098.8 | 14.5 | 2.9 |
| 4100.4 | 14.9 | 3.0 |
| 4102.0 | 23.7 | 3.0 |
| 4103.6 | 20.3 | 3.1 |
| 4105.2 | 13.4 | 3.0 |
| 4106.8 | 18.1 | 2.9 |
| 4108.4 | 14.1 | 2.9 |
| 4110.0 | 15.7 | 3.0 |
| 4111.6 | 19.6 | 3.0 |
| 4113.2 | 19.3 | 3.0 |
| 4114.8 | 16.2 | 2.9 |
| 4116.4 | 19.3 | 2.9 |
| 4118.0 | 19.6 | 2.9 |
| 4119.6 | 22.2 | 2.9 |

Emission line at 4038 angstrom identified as C III] 1909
